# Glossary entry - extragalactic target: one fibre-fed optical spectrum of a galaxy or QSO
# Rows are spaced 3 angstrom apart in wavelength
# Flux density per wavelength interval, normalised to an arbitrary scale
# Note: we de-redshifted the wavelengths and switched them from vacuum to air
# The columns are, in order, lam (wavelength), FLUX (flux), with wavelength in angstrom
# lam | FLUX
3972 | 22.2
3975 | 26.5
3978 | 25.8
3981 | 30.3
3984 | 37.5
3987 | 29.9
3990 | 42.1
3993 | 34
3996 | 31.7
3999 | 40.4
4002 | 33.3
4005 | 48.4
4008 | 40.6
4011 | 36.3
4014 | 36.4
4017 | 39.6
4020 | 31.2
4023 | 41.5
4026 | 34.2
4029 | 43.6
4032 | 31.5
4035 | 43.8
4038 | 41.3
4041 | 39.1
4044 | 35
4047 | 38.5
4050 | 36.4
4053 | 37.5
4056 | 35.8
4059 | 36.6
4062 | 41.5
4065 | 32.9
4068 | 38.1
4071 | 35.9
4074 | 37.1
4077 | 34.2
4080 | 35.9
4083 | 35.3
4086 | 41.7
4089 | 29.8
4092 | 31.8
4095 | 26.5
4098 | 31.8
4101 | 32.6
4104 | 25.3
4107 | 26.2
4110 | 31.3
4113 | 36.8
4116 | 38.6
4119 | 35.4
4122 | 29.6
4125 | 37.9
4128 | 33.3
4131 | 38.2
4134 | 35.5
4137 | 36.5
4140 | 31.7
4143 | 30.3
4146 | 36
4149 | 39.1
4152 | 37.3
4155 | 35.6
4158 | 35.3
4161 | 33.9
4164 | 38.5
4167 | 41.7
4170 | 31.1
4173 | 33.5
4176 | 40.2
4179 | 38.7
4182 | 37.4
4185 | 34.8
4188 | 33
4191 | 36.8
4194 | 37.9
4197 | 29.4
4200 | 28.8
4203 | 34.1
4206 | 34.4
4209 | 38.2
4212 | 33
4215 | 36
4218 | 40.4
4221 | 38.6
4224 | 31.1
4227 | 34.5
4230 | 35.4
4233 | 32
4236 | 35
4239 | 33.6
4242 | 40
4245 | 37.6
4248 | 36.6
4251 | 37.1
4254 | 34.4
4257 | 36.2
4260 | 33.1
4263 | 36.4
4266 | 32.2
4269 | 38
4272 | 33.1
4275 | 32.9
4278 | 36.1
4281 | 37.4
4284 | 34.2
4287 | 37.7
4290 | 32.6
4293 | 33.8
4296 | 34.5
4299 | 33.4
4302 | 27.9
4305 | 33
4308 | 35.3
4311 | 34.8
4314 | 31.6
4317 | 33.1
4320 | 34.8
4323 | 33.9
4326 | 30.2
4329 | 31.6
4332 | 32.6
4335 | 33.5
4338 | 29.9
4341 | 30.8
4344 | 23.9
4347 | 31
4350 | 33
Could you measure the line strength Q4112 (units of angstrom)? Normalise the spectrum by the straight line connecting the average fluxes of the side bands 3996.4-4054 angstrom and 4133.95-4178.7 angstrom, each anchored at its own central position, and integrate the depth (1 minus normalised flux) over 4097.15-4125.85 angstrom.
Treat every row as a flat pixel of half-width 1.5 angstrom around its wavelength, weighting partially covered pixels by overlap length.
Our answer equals 3.3 angstrom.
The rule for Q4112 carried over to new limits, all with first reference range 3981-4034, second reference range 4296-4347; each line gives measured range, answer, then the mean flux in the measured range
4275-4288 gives -1.3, 35.9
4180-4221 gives -1.5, 35.1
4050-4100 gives 1.1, 35.2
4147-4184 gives -2.5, 36.8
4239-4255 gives -1.8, 36.9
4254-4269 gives -0.9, 34.8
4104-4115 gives 1.4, 30.9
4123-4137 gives -0.4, 36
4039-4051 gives -0.3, 37.5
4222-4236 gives -0.1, 33.6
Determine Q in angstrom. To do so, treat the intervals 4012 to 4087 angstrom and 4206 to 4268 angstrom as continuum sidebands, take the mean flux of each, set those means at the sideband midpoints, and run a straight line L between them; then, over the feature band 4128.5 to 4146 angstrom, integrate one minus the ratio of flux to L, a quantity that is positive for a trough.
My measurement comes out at 1.0 angstrom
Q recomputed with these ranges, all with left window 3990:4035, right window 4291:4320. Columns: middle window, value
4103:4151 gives 2.6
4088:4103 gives 2.5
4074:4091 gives 0.6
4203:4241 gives -0.8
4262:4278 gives -0.4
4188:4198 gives 0.1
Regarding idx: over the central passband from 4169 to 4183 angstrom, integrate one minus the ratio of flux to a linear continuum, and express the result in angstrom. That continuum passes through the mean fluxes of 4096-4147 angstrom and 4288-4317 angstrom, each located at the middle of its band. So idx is -1.3 angstrom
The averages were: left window 33.3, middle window 36.3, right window 33.1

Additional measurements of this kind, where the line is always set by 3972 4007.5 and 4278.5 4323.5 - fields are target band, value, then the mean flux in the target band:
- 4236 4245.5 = -0.8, 36.7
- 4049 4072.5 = -1.9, 36.8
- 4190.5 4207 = 0.3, 33.3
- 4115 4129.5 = -0.3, 34.8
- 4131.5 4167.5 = -1.9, 35.9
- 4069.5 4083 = -0.6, 35.7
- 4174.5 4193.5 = -1.6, 36.9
